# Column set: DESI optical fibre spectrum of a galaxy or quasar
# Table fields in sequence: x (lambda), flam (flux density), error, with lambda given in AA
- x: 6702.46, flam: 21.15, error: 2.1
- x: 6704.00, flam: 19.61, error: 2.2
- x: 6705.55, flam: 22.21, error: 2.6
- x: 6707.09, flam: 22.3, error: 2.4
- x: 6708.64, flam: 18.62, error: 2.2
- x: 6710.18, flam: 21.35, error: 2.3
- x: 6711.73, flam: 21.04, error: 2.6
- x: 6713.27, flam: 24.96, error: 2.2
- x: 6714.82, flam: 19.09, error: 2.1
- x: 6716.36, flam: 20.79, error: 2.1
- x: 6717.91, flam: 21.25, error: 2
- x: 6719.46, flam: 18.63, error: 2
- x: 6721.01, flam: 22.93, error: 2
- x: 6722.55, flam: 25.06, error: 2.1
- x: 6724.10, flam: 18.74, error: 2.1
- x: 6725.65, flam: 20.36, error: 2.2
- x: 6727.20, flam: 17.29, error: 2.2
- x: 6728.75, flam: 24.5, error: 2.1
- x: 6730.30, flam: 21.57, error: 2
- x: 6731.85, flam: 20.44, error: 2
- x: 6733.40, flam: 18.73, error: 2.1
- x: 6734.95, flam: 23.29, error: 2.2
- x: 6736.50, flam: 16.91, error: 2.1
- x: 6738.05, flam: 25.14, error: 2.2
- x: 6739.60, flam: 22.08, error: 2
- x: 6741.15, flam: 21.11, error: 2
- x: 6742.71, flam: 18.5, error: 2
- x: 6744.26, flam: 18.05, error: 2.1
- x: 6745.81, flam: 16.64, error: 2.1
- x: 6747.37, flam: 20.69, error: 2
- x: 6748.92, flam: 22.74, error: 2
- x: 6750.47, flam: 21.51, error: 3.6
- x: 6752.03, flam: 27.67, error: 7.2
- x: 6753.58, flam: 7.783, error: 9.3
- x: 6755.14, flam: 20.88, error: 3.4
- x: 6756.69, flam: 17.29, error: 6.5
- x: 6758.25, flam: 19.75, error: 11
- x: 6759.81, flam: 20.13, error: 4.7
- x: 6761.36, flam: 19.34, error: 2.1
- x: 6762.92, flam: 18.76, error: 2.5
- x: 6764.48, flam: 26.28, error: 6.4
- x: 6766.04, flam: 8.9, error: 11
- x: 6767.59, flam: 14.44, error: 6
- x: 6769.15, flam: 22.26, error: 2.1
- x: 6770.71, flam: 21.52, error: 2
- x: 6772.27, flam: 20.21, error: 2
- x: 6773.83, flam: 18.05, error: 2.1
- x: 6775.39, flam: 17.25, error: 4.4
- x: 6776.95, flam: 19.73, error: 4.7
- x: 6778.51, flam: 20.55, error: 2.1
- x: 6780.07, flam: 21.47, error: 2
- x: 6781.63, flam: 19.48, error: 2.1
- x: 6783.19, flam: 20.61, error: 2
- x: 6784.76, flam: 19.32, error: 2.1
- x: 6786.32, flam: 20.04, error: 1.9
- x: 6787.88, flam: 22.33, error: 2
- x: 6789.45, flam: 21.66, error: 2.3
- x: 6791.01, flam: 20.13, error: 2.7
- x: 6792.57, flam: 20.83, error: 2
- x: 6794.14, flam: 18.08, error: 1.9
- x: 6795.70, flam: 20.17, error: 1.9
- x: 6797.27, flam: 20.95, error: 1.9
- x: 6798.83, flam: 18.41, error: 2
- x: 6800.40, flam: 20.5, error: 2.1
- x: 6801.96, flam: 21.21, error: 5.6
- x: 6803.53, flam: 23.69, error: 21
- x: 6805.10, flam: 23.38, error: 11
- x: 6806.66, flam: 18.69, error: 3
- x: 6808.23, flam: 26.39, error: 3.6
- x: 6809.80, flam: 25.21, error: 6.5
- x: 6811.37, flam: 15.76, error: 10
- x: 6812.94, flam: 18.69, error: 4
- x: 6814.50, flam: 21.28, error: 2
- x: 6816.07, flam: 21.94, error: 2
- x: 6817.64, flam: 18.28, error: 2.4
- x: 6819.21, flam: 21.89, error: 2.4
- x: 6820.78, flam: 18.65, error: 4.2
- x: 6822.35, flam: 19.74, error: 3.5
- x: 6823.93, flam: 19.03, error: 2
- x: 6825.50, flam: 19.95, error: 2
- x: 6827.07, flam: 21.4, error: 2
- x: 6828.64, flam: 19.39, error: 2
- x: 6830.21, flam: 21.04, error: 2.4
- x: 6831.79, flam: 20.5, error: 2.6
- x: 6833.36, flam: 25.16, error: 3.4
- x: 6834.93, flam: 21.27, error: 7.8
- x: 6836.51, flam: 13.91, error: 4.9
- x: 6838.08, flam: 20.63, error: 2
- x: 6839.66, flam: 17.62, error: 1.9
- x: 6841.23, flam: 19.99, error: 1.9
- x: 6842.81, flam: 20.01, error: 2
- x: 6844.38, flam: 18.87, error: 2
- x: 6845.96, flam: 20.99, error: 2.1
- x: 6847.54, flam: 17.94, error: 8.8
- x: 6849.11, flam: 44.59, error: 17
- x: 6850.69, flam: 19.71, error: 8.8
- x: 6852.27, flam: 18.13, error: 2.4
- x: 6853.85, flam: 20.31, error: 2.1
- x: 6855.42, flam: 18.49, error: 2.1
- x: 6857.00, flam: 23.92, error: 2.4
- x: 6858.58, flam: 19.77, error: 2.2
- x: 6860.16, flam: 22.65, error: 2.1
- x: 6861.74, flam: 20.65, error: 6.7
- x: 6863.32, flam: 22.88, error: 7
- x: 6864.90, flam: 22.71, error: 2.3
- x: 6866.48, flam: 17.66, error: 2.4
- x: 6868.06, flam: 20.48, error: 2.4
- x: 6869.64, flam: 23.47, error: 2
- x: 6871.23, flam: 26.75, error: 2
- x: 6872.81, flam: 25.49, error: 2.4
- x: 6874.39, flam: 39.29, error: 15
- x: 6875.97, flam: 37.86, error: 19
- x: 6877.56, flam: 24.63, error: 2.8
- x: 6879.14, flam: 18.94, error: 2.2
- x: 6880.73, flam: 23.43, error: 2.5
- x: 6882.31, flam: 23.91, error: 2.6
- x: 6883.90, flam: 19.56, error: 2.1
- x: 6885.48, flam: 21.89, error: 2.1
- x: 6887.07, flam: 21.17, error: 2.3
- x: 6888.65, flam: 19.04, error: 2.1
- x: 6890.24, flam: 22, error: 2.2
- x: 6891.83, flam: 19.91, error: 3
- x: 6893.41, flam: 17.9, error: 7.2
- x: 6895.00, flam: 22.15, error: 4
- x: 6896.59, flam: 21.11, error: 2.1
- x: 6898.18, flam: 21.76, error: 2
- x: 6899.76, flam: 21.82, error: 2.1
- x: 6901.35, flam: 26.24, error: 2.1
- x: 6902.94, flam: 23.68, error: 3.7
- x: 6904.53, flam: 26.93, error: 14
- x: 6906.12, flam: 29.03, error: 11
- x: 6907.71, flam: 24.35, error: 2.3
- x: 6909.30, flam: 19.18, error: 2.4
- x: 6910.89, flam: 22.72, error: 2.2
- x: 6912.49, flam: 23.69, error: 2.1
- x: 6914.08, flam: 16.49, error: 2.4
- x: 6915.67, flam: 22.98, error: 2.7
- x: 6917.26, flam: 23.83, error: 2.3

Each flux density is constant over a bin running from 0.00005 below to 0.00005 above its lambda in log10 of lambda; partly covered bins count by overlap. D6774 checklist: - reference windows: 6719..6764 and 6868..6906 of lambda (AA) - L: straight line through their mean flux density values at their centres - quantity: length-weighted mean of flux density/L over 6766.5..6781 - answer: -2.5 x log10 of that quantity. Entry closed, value 0.10 mag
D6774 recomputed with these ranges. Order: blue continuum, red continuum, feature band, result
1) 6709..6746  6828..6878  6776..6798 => 0.07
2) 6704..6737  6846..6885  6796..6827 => 0.10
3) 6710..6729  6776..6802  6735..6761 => 0.05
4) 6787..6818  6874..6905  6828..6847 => 0.10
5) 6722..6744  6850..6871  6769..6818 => 0.02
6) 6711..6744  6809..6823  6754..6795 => 0.06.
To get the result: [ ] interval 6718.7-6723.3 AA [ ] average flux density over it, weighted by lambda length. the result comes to 22.2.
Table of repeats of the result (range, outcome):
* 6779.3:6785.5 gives 20.2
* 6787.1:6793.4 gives 21.2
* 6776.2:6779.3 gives 20.2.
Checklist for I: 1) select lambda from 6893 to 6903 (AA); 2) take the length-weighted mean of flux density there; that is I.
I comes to 22.1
